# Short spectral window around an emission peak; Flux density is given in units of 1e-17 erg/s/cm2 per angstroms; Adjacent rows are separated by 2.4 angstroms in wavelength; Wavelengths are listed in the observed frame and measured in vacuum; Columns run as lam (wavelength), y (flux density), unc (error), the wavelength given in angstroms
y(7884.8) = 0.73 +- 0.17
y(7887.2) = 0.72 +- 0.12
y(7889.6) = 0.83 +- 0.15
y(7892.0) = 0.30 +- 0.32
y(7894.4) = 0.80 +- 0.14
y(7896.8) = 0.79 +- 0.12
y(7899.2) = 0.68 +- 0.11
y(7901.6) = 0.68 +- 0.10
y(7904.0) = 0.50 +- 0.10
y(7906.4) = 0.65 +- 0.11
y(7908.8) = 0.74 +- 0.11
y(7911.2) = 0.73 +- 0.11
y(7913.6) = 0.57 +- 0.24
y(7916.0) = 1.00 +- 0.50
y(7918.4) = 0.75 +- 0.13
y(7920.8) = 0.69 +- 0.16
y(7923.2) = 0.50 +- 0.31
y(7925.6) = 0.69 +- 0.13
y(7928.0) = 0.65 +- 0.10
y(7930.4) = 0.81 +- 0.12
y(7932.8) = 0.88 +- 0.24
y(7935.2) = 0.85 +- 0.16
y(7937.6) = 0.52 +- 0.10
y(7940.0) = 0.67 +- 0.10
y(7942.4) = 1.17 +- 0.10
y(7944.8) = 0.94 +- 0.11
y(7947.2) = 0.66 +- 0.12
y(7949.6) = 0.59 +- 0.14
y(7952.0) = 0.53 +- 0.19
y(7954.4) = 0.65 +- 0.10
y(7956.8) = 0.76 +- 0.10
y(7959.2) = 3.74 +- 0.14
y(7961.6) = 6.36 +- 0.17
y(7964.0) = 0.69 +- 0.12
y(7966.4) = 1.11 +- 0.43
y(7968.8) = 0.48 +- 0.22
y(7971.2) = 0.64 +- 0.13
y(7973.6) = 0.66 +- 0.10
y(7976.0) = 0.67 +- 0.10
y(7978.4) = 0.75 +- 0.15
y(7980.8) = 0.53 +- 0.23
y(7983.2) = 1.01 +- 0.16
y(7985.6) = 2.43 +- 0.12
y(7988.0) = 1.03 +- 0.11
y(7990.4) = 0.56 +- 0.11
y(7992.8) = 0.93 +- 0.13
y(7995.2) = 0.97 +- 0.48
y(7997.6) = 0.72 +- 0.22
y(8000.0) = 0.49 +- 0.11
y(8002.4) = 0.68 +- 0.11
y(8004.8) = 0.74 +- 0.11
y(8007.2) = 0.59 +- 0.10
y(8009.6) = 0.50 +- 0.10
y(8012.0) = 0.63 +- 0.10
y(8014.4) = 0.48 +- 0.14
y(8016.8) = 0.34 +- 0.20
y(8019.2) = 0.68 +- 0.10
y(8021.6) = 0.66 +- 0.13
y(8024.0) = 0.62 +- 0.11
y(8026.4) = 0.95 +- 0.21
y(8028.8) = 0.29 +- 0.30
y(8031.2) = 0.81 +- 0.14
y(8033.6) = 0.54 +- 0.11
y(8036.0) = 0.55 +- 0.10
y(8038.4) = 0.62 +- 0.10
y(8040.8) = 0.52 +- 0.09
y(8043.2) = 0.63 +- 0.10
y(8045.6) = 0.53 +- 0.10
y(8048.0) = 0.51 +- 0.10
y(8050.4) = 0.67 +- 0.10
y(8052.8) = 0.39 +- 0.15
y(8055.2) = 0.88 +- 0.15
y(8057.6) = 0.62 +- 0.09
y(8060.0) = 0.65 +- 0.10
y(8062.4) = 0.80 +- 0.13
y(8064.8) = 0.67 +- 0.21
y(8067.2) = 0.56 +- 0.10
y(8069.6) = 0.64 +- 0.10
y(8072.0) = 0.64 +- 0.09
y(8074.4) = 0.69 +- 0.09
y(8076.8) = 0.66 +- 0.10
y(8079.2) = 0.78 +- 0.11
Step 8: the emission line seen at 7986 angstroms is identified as [N II]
